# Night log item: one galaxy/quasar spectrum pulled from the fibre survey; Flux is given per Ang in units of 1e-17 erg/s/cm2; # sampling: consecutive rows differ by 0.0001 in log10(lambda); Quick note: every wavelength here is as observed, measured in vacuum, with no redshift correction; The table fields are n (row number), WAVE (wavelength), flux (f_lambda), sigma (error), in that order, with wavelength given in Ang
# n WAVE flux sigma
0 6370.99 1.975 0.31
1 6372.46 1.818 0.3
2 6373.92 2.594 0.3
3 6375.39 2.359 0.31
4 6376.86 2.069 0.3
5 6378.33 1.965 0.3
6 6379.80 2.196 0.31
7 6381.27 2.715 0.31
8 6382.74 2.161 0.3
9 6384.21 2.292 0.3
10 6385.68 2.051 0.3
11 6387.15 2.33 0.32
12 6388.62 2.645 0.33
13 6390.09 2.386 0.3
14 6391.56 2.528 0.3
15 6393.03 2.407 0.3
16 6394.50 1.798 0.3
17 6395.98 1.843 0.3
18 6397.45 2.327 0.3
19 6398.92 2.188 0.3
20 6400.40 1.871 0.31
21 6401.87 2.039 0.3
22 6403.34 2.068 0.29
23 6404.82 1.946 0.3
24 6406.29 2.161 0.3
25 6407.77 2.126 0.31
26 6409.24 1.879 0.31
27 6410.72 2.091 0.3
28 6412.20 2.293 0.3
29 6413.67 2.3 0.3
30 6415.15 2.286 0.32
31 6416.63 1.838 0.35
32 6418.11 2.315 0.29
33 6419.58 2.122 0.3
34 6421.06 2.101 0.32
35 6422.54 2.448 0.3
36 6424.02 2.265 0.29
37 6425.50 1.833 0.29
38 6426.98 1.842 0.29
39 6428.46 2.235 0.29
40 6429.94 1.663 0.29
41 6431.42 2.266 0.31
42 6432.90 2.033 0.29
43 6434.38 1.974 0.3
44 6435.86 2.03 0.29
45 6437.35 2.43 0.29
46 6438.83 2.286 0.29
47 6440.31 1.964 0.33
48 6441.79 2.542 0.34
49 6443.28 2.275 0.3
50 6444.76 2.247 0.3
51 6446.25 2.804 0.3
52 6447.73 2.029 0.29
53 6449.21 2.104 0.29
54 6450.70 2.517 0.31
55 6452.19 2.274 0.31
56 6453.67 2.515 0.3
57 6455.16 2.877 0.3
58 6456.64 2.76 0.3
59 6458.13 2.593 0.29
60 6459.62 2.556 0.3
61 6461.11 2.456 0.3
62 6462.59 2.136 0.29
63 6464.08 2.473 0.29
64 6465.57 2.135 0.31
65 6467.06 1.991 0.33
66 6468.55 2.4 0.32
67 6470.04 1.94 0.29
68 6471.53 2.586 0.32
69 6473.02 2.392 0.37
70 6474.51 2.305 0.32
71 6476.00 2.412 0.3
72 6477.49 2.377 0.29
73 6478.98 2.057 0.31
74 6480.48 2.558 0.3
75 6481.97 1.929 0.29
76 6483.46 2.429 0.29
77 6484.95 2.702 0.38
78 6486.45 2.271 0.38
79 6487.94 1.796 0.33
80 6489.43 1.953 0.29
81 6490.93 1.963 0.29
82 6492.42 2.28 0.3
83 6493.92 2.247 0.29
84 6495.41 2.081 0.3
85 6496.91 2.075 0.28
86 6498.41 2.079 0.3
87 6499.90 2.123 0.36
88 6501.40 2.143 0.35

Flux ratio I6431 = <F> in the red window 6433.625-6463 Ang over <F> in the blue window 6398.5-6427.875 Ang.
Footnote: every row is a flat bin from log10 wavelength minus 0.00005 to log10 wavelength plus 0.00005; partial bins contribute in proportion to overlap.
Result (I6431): 1.1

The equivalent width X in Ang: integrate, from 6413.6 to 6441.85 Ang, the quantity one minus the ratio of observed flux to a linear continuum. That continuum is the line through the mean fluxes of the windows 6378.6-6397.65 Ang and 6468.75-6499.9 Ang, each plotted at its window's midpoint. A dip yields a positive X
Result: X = 1.60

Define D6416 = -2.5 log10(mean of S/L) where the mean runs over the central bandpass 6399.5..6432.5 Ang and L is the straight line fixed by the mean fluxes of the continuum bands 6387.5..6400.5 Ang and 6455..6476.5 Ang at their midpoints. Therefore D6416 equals 0.097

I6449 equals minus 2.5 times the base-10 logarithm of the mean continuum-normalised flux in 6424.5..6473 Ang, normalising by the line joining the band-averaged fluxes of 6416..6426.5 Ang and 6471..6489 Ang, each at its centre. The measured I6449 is -0.03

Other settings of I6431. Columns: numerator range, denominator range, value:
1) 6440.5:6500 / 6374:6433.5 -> 1.07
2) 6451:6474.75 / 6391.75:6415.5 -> 1.14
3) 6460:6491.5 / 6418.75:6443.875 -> 1.06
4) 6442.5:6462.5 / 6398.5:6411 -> 1.20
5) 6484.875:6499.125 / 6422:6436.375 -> 1.03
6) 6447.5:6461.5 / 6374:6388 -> 1.10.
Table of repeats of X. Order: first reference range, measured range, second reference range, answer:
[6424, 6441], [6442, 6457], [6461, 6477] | -1.9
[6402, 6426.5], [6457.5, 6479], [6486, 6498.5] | -2.4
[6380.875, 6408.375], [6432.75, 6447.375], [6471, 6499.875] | -0.3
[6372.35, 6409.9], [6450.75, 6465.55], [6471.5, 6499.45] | -1.9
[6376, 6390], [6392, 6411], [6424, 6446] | 1.4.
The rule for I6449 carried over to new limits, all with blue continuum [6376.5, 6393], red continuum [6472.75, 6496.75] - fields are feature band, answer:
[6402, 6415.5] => 0.09 mag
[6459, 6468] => -0.02 mag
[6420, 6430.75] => 0.11 mag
